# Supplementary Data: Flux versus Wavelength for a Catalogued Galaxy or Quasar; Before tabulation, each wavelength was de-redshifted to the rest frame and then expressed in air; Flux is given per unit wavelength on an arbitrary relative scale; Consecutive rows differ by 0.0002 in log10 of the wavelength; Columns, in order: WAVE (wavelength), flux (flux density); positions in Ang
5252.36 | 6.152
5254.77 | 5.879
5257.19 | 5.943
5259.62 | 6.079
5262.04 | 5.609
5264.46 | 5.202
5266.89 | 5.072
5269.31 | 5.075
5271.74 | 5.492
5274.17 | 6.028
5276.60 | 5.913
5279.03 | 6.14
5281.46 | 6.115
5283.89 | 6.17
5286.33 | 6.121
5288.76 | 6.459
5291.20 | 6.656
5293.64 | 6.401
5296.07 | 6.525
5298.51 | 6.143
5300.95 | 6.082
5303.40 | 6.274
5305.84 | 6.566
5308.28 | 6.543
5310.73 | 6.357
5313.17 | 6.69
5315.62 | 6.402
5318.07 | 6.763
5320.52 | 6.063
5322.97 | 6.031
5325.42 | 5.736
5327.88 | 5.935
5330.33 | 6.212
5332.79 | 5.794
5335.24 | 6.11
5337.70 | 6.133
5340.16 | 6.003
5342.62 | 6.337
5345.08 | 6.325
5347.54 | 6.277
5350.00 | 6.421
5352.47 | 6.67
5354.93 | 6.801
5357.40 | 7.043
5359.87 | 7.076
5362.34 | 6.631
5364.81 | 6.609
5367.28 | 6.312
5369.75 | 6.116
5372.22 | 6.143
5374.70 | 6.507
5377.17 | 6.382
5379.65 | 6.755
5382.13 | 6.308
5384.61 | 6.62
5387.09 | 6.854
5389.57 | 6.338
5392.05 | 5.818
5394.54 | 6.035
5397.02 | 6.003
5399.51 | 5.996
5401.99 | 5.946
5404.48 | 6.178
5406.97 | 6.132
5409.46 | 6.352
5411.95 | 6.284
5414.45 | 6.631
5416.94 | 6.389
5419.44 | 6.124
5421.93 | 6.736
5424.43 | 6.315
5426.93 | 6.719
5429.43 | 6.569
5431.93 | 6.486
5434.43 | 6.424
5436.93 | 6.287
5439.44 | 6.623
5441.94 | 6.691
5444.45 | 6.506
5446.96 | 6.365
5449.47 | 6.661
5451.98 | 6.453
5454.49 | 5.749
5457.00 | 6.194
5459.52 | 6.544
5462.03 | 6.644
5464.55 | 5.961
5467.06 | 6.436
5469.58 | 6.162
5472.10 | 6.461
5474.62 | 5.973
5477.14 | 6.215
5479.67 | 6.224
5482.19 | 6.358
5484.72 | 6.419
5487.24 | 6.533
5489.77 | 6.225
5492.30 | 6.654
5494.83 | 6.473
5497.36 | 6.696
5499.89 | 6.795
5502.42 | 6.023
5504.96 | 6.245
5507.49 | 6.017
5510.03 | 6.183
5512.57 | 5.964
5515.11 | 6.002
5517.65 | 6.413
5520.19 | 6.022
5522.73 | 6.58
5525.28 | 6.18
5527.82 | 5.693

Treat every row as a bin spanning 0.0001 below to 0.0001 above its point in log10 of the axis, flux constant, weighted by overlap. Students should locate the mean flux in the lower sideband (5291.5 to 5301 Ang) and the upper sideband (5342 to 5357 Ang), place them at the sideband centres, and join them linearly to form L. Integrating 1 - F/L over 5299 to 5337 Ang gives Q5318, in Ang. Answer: 1.1 Ang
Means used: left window 6.35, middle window 6.23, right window 6.51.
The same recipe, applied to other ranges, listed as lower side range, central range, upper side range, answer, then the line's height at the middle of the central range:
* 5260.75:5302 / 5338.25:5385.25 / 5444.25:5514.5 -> -2.9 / 6.1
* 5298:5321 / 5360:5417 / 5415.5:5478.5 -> 0.6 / 6.4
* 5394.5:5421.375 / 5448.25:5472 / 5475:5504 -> 0.1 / 6.33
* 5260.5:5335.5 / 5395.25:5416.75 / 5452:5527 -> 0.0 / 6.2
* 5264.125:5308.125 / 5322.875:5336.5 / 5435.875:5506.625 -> 0.4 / 6.13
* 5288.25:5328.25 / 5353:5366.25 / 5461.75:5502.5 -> -1.0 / 6.35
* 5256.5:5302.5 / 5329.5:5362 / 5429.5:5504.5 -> -1.6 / 6.11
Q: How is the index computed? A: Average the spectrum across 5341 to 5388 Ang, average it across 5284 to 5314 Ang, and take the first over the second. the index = 1.02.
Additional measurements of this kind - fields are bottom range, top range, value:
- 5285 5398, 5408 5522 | 1.00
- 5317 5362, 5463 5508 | 1.00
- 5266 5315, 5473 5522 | 1.02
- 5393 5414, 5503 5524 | 1.01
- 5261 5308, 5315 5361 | 1.05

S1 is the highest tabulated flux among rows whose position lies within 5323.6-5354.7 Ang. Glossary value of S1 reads 6.67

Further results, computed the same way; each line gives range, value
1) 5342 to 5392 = 7.076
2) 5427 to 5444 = 6.691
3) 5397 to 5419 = 6.631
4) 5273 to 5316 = 6.69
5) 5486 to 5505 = 6.795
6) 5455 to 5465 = 6.644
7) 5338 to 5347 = 6.337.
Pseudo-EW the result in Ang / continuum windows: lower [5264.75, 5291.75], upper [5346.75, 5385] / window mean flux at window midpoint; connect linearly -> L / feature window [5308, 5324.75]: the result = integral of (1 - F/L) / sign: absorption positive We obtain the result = -0.6 Ang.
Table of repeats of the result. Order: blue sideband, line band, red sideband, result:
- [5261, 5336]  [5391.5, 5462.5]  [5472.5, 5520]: -1.3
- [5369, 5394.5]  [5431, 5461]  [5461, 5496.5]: -0.3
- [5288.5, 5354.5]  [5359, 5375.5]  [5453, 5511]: -0.4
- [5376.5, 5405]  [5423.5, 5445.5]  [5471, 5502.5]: -0.6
